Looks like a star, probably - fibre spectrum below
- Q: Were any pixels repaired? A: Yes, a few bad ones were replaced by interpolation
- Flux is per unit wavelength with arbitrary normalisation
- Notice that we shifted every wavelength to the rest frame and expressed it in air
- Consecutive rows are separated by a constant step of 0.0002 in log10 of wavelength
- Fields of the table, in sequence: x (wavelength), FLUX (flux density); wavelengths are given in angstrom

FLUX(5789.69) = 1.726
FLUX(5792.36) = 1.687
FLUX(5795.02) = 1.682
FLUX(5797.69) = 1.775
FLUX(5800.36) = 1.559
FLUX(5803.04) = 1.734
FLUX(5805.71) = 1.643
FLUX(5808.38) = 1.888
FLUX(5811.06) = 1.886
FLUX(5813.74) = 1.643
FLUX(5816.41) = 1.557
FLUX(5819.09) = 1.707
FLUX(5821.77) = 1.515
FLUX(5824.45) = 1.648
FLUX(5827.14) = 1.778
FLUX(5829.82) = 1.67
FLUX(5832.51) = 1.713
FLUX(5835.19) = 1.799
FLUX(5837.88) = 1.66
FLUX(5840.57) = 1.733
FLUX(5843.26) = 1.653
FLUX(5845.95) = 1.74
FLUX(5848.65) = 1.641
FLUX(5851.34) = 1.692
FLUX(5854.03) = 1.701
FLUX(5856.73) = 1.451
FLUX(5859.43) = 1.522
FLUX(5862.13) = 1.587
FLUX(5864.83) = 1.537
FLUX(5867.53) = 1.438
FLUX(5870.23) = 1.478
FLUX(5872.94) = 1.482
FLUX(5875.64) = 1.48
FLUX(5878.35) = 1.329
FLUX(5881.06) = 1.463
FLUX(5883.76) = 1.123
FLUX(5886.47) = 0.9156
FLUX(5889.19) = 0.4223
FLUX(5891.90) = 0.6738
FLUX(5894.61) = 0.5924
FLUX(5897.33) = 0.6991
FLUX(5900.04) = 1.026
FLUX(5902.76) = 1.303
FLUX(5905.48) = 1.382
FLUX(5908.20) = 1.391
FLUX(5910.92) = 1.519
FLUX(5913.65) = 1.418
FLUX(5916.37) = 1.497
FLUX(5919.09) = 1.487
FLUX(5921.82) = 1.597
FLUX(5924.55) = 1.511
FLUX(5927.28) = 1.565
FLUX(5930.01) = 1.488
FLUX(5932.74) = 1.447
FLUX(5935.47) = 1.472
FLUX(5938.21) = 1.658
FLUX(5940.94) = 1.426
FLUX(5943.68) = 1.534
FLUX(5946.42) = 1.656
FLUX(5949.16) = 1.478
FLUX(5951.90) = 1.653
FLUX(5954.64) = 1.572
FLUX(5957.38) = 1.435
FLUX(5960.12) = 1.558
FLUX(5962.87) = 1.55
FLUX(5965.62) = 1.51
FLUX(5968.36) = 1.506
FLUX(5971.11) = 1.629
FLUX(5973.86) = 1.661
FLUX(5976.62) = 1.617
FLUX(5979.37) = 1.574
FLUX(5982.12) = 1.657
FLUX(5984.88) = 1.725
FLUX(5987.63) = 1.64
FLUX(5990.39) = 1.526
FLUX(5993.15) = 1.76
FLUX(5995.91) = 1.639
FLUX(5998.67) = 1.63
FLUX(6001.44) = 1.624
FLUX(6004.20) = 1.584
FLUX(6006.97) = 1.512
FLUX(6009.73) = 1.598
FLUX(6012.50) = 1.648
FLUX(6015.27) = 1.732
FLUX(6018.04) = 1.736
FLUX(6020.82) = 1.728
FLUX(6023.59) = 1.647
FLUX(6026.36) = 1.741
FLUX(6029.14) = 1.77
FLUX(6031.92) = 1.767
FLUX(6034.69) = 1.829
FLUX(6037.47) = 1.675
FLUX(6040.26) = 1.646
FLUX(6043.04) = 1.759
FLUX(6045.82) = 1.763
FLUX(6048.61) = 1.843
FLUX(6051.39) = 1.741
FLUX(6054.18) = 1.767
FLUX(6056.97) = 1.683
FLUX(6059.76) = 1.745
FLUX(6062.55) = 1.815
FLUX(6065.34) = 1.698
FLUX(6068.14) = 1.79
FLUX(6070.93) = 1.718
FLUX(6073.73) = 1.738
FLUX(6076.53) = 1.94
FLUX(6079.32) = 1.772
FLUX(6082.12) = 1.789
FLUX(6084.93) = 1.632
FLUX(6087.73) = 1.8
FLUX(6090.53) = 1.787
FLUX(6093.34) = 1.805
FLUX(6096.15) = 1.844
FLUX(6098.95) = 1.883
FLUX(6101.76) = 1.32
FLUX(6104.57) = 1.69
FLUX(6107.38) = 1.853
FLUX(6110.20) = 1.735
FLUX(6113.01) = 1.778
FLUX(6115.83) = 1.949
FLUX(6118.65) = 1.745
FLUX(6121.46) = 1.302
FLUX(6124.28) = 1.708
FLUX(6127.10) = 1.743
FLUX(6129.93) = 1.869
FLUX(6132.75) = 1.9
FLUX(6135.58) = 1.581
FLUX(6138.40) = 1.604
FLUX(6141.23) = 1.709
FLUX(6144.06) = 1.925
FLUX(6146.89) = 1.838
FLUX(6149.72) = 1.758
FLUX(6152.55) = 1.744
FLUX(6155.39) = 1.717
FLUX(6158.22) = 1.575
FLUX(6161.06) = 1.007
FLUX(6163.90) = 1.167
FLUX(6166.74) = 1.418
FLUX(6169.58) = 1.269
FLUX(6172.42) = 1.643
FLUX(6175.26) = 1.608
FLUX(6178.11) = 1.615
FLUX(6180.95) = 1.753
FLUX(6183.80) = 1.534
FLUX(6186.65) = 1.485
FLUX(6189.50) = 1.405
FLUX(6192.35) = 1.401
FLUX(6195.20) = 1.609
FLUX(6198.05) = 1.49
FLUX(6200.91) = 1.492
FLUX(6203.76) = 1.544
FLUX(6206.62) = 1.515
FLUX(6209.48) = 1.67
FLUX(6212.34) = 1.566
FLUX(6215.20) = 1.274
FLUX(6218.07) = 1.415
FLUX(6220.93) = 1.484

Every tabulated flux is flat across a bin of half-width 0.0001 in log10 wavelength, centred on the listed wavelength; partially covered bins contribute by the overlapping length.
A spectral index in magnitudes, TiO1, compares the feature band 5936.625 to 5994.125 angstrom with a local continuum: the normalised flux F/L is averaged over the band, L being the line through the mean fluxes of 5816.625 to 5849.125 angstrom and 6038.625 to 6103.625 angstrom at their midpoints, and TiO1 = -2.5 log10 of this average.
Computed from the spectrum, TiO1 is 0.089 mag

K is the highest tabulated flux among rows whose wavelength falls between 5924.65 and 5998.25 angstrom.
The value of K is 1.76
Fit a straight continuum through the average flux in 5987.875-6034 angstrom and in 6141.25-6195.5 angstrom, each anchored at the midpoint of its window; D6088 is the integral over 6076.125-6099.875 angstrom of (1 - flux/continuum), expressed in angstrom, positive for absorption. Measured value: -2.8 angstrom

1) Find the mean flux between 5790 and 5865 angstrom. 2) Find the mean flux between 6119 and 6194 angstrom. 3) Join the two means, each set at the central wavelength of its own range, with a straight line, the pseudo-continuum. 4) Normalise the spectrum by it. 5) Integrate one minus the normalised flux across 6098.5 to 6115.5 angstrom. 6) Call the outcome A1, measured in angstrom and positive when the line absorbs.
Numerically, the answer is -1.2 angstrom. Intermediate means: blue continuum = 1.67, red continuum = 1.59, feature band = 1.71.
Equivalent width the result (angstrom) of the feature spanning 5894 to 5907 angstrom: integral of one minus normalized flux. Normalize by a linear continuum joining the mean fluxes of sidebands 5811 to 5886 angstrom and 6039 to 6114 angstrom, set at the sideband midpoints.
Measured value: 4.7 angstrom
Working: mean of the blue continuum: 1.58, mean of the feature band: 1.03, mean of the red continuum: 1.75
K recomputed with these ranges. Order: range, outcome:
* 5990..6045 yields 1.829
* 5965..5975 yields 1.661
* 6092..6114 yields 1.883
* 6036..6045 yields 1.759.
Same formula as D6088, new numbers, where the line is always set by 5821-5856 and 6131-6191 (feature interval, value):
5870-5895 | 8.6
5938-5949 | 0.7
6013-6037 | -1.6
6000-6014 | 0.3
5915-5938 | 2.0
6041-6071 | -2.6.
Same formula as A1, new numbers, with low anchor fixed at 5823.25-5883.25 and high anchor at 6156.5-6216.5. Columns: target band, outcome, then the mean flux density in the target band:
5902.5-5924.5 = 1.6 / 1.46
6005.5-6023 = -1.4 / 1.66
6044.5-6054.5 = -1.7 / 1.78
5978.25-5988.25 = -0.7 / 1.65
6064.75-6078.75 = -2.4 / 1.78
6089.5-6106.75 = -2.5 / 1.73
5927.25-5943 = 0.6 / 1.51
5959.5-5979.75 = -0.3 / 1.58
